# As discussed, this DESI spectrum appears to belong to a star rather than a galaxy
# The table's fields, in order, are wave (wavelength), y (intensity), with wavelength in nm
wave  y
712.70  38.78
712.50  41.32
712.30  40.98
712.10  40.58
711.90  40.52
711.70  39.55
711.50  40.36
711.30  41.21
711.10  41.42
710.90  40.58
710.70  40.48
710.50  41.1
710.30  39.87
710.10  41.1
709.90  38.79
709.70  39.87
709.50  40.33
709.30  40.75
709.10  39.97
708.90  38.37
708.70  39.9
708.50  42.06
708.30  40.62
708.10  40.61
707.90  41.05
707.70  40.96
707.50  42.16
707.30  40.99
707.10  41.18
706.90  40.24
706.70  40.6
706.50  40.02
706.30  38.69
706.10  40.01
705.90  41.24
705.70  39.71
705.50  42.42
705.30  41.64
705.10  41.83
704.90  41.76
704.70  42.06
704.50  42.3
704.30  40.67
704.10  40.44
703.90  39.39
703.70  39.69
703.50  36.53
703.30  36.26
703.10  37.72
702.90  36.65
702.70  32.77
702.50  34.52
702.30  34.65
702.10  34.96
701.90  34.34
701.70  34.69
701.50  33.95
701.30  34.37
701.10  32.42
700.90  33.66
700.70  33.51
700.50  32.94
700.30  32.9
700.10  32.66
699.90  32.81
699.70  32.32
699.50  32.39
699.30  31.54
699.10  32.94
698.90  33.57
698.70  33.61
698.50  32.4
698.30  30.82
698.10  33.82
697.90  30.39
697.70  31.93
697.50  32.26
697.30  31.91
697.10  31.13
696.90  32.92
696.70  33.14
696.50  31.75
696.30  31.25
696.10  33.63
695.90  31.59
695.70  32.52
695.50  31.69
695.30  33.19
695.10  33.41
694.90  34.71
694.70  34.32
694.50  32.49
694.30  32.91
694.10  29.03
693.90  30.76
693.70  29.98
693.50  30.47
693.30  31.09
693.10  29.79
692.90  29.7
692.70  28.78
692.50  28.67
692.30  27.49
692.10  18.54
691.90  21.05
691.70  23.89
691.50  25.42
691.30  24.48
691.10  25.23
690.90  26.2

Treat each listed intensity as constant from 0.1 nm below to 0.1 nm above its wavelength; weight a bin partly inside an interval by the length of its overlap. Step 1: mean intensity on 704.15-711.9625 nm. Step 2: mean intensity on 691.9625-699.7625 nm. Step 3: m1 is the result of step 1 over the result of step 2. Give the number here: 1.30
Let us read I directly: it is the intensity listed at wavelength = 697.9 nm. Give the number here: 30.39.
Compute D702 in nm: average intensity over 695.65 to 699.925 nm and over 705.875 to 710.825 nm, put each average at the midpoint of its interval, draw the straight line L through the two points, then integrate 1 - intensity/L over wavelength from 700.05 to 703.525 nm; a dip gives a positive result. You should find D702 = 0.10 nm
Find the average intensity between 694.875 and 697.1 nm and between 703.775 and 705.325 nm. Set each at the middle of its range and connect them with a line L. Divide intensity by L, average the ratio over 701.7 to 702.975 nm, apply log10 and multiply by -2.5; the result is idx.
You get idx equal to 0.129 mag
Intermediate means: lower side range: 32.6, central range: 34.6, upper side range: 41.2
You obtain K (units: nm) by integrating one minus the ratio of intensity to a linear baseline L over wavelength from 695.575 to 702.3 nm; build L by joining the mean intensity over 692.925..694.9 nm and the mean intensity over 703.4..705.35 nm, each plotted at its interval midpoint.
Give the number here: 0.56 nm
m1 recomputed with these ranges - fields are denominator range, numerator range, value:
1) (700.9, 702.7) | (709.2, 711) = 1.18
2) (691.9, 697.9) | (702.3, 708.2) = 1.29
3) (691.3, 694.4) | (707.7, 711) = 1.46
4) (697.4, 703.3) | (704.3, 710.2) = 1.22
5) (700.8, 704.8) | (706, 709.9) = 1.10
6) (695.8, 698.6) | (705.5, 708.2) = 1.27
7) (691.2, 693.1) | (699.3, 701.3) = 1.28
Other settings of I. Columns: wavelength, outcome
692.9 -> 29.7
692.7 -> 28.78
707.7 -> 40.96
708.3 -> 40.62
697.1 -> 31.13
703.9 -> 39.39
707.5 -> 42.16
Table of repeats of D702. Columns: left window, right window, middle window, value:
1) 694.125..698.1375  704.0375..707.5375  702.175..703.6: 0.11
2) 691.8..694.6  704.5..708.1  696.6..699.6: 0.08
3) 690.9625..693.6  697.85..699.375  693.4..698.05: -0.37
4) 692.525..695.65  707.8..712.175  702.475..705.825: -0.20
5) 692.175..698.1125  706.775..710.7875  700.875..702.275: 0.06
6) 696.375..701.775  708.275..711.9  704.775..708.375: -0.28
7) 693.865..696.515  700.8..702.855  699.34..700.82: 0.04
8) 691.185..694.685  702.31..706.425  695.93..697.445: -0.02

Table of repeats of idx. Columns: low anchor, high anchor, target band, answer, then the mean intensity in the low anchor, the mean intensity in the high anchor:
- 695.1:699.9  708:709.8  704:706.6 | -0.09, 32.3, 40.3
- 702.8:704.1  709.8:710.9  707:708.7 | -0.05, 37.9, 40.3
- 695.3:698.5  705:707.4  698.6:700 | 0.05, 32.1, 40.7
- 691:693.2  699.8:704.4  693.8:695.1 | -0.16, 25.7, 35.3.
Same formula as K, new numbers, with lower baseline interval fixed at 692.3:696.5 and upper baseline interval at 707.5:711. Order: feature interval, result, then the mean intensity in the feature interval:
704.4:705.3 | -0.10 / 41.9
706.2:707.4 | -0.04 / 40.3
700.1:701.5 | 0.08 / 33.3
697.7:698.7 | 0.05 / 32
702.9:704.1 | -0.04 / 38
